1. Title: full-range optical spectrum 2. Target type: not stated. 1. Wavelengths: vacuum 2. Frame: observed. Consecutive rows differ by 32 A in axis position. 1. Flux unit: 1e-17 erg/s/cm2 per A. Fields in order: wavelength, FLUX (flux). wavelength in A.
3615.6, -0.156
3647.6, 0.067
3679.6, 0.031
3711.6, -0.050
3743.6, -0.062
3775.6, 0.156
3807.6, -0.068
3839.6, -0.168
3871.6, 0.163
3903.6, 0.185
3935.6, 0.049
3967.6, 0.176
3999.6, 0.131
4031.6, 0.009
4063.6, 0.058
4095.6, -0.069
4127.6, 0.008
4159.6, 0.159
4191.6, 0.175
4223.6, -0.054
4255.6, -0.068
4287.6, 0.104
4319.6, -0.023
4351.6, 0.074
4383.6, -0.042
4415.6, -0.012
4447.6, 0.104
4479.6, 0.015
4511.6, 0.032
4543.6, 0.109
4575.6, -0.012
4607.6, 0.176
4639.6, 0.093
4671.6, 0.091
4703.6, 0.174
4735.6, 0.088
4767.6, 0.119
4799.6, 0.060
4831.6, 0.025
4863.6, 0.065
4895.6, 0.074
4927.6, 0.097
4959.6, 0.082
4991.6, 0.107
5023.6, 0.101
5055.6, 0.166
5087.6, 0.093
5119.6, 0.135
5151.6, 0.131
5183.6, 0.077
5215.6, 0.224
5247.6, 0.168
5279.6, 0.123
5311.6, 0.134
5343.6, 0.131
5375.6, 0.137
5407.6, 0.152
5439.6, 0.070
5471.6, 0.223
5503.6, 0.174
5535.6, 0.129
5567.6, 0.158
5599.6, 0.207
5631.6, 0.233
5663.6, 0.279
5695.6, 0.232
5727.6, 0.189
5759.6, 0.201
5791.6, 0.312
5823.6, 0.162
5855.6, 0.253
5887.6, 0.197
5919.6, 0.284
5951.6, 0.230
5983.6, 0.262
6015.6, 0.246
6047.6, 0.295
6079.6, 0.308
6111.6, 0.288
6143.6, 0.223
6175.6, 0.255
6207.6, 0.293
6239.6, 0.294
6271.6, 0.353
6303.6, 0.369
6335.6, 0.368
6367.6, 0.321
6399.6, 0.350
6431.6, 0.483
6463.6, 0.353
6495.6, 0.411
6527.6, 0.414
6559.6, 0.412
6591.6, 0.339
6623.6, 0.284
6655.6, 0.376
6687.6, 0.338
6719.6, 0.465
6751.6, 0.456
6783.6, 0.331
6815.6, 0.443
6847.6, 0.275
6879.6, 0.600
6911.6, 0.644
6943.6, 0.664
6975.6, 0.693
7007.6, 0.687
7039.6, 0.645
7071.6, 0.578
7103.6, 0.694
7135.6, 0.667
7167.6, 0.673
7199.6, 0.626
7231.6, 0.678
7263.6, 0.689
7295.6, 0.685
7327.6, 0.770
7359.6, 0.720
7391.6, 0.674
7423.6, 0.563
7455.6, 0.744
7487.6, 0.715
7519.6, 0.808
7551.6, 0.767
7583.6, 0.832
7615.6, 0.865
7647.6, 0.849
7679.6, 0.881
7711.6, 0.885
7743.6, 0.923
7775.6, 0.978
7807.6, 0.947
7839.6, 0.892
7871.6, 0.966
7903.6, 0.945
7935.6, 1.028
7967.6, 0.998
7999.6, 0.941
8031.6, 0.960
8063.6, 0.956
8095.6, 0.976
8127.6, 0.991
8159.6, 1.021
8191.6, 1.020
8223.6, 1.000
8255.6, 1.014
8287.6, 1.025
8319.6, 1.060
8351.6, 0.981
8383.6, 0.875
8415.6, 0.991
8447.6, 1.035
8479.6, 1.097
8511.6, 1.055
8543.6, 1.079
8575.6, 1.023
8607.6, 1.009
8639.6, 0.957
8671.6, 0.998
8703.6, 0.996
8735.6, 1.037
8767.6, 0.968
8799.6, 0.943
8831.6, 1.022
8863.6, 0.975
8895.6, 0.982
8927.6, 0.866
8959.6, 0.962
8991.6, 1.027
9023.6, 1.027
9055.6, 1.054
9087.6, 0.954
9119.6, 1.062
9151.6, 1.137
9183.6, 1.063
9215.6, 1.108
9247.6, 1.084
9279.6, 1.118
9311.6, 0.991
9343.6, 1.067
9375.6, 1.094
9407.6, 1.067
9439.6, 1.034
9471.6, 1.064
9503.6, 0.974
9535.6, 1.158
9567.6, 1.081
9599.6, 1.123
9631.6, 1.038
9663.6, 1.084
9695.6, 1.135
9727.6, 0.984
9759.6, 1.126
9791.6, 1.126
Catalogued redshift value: 0.72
